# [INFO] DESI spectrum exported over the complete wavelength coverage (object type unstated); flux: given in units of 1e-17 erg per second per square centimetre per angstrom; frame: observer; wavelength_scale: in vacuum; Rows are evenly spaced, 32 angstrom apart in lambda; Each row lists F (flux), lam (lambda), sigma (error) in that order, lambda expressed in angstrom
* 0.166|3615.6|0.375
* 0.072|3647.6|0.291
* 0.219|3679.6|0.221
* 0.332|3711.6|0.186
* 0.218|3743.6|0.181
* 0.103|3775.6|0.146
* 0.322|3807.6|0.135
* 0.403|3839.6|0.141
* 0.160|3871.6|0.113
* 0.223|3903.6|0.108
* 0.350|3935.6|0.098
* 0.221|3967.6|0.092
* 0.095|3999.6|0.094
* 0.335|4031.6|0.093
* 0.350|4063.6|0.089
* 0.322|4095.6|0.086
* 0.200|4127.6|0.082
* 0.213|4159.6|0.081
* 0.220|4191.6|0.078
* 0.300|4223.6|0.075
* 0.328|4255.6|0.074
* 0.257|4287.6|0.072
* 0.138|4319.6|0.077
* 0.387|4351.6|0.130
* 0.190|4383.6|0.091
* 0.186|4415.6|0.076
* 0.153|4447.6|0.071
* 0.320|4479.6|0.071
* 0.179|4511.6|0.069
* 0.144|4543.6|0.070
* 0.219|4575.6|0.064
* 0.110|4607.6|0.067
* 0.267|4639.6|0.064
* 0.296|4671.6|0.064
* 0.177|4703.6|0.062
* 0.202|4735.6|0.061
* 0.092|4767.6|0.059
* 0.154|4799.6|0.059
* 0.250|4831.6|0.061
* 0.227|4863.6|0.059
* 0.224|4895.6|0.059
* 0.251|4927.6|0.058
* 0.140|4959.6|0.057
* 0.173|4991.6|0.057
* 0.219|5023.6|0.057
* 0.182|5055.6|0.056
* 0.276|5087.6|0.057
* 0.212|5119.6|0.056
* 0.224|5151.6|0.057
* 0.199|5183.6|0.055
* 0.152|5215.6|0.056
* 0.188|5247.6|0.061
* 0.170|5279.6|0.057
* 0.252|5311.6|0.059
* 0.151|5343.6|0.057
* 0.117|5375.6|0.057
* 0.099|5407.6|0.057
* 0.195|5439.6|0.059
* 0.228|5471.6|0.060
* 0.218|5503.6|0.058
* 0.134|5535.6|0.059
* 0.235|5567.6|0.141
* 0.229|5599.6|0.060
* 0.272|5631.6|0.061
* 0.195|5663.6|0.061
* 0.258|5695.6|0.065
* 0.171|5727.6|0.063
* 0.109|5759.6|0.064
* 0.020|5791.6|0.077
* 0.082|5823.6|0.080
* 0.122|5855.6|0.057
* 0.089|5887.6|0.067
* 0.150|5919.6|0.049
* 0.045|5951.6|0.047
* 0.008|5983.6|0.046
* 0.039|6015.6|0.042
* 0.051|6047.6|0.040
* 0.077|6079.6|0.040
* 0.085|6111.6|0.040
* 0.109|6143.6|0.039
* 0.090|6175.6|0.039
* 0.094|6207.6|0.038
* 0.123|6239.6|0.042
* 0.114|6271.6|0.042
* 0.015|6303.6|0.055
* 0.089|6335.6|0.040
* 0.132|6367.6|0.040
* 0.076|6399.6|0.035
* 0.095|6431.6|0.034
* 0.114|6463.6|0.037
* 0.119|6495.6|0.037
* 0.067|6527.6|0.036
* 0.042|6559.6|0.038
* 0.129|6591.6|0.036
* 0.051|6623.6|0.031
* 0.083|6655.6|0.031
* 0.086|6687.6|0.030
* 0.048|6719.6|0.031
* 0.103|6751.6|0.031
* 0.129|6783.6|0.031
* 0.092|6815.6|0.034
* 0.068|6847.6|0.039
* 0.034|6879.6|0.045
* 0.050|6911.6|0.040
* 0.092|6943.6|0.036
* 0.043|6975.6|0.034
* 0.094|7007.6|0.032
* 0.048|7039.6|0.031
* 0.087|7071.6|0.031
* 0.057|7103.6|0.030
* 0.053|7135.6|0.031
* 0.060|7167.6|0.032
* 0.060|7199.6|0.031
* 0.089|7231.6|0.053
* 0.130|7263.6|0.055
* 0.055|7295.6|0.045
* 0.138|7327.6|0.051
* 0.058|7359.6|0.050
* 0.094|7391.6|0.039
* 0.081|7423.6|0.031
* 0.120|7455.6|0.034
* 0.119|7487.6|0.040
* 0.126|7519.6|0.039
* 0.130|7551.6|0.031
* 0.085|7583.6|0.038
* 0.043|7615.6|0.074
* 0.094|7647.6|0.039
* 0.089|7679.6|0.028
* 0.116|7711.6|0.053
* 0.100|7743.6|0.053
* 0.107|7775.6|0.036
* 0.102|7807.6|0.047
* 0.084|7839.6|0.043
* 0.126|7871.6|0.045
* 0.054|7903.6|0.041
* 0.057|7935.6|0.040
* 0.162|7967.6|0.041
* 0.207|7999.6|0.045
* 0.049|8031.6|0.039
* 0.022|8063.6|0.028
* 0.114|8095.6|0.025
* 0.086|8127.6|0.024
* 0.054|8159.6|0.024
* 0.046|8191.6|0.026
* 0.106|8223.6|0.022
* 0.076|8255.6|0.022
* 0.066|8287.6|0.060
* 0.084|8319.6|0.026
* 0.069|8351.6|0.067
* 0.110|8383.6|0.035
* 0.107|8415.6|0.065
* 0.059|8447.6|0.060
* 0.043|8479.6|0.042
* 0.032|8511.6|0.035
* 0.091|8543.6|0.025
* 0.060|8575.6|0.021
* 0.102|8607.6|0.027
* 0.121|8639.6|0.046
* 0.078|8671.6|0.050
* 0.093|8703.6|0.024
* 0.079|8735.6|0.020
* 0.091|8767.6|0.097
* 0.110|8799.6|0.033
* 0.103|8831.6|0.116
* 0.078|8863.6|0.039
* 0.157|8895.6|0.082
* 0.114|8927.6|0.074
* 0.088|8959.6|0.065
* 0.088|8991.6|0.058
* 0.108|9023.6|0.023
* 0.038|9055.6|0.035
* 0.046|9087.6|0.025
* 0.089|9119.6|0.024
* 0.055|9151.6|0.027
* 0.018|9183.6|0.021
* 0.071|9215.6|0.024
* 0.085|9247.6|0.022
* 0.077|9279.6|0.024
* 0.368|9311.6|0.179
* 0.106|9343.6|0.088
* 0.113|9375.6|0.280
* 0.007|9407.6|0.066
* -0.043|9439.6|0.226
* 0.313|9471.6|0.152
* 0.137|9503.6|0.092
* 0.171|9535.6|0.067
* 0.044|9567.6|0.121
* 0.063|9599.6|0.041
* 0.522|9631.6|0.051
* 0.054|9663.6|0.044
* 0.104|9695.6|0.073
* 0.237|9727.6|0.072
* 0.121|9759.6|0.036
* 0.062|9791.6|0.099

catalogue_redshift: 1.58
